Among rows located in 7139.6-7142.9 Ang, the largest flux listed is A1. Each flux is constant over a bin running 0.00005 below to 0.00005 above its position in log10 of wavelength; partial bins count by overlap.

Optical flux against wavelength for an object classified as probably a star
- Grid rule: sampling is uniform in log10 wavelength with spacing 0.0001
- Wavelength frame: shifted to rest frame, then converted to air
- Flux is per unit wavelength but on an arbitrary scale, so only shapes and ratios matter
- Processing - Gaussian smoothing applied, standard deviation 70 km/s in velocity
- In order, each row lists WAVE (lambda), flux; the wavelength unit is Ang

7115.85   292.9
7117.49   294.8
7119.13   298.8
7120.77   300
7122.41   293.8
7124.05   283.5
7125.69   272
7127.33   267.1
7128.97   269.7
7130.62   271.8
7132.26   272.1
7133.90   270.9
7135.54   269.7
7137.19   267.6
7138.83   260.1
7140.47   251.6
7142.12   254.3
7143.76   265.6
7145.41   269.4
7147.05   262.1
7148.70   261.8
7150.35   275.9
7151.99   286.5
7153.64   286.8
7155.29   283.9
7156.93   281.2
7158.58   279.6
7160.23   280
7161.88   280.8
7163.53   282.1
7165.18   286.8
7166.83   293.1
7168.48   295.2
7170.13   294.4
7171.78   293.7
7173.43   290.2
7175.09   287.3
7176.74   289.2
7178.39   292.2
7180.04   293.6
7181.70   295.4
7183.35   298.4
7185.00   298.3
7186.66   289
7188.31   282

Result 254.3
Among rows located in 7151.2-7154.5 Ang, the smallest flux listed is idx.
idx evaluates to 286.5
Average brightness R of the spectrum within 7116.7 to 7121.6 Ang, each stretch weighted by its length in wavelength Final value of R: 298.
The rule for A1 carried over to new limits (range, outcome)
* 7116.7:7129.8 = 300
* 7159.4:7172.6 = 295.2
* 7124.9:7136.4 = 272.1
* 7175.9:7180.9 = 293.6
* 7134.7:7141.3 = 269.7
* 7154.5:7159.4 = 283.9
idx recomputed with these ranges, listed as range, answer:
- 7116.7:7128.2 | 267.1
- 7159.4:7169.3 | 280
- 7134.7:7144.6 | 251.6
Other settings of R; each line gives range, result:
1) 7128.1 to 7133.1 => 271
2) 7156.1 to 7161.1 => 280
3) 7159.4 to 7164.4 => 281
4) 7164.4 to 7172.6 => 293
